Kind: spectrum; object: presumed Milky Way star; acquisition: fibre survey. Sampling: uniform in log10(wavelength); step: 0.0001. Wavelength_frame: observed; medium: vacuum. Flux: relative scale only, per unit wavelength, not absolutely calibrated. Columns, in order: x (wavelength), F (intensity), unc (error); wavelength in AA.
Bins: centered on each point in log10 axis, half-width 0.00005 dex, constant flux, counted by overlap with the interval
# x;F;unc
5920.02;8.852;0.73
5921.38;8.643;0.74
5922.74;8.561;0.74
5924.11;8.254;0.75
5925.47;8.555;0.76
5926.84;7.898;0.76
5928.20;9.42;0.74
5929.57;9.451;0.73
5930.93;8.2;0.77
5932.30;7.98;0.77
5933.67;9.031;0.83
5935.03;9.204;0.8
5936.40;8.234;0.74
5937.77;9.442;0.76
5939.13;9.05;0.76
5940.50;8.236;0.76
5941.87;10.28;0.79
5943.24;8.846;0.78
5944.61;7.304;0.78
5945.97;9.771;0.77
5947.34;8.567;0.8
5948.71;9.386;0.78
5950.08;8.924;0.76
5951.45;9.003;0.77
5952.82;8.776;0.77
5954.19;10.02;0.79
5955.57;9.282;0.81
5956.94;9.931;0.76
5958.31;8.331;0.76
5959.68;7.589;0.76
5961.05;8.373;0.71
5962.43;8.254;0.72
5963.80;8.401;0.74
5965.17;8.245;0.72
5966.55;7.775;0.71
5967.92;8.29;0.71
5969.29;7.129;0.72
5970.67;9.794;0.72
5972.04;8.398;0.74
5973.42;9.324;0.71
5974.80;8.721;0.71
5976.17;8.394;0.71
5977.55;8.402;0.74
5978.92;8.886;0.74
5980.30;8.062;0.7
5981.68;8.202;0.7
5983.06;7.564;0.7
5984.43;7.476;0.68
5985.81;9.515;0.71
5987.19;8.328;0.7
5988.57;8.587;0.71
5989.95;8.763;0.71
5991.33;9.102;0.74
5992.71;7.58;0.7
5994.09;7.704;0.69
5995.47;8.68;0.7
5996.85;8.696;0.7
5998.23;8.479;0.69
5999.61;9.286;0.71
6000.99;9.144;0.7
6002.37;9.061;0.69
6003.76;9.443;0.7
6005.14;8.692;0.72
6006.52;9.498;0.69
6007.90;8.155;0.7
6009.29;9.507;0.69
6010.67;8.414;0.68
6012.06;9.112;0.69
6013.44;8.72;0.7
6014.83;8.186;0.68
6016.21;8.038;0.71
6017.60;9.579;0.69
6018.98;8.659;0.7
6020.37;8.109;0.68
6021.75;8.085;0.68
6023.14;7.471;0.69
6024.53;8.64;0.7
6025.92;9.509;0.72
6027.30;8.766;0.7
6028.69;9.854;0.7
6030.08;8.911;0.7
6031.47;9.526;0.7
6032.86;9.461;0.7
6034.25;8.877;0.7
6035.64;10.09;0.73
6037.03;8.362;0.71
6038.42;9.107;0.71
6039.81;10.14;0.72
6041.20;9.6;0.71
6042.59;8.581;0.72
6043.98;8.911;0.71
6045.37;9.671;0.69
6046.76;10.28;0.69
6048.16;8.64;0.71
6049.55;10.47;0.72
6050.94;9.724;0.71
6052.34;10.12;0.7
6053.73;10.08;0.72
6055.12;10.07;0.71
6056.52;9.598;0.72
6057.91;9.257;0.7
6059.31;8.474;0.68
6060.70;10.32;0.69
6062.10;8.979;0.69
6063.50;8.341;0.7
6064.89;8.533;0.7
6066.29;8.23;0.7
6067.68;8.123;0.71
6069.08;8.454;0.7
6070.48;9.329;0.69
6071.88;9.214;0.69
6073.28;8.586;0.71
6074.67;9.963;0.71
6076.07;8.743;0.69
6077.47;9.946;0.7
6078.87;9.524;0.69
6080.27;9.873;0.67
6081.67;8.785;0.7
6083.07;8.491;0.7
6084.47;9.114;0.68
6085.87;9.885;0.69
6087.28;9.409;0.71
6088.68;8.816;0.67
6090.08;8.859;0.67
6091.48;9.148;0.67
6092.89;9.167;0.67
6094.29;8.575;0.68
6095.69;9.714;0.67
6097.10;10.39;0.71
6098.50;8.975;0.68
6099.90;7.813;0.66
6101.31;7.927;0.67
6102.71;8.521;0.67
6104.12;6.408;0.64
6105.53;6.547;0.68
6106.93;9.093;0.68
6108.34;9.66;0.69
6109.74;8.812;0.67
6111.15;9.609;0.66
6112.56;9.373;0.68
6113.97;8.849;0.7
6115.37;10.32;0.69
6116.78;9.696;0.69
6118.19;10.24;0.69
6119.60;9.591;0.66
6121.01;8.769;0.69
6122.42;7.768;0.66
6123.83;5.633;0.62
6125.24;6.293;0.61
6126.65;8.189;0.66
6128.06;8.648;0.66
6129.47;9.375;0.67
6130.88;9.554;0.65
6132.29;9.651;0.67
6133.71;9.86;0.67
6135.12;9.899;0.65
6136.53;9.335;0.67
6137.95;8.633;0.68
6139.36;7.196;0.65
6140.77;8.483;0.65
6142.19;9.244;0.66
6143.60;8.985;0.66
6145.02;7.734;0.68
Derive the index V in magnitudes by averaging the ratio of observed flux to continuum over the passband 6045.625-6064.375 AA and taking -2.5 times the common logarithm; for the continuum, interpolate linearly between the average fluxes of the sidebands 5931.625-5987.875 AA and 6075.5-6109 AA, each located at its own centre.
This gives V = -0.09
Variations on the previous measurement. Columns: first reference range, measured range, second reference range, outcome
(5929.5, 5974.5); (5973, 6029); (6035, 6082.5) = 0.04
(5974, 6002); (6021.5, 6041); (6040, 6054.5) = 0.03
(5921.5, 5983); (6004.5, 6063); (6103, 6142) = -0.05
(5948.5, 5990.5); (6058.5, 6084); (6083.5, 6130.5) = -0.03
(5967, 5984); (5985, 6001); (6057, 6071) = -0.02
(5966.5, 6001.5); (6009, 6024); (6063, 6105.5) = 0.01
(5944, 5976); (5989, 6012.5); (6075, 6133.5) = 0.00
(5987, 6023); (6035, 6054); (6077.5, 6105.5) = -0.09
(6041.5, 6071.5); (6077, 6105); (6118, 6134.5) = 0.00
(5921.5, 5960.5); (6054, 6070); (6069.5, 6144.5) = -0.01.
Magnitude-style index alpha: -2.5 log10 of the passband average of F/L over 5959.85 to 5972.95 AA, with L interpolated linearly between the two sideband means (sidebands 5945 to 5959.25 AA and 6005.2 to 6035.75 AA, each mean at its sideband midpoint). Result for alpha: 0.10 mag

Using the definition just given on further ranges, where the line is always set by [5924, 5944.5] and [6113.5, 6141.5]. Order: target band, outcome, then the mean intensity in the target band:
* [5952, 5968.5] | 0.02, 8.61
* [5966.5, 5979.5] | 0.03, 8.55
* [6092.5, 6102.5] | -0.01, 8.92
